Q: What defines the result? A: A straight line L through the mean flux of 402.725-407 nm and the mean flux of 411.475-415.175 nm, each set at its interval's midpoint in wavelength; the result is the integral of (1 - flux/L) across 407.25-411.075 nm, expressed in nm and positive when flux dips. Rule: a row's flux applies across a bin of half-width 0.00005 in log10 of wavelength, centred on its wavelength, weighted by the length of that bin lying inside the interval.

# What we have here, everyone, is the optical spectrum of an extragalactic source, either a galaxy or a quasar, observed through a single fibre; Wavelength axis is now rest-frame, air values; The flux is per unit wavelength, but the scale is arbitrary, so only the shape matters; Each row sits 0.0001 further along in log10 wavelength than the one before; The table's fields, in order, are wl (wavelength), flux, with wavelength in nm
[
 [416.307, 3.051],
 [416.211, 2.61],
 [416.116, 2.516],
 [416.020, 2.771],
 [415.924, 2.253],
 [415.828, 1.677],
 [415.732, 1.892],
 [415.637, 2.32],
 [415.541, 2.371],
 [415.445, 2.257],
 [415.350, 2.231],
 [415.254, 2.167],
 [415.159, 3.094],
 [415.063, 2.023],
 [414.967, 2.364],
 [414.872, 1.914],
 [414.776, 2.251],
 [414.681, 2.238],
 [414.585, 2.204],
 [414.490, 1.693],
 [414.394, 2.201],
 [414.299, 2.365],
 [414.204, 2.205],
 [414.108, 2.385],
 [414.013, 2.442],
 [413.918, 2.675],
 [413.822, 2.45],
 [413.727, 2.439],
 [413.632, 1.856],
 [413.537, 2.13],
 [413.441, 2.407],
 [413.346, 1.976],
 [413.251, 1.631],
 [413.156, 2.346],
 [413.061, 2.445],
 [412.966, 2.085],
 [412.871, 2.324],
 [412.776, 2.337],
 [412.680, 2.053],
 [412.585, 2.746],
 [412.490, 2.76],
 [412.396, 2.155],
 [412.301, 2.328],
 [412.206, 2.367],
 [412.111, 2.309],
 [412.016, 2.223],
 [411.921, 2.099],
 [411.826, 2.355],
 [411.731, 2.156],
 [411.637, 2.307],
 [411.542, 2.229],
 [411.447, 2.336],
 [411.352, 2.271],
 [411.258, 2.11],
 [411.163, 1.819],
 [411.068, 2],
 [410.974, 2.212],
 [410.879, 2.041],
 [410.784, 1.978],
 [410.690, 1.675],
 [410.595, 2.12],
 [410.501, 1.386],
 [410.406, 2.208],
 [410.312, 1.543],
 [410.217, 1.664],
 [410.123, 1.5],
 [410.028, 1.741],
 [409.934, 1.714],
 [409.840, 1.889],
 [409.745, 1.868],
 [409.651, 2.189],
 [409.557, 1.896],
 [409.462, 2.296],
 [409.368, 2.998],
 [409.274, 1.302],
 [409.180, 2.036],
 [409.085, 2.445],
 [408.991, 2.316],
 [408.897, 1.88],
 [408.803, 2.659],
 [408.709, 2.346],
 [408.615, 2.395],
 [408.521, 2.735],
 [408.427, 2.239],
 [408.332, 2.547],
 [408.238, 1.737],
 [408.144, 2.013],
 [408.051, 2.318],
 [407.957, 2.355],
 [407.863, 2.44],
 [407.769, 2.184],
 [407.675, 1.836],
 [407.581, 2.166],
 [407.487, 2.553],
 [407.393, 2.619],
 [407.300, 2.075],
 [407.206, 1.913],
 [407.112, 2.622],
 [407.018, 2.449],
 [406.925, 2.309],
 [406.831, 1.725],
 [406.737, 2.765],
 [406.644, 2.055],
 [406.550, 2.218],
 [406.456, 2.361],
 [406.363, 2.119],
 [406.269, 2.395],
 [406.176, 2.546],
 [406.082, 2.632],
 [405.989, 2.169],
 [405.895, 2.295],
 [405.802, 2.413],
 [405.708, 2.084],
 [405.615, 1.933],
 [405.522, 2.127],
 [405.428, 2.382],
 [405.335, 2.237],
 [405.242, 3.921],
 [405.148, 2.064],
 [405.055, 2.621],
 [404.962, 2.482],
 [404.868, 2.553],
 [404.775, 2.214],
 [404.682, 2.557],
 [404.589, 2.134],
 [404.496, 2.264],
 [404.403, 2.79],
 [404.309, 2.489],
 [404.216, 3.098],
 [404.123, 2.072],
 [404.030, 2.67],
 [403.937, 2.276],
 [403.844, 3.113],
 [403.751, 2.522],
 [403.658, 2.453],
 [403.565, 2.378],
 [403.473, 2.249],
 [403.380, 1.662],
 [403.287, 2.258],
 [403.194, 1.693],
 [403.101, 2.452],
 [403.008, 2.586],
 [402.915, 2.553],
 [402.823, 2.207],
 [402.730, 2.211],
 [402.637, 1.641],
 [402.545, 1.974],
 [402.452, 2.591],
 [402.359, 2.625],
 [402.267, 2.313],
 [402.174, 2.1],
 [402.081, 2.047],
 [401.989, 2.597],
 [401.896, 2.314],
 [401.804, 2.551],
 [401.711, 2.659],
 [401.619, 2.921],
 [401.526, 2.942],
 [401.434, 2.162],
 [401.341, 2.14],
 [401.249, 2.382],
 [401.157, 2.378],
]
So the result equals 0.36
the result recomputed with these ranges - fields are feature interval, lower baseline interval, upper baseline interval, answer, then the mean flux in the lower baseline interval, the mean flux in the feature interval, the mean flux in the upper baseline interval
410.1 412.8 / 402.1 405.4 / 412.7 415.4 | 0.19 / 2.4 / 2.12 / 2.24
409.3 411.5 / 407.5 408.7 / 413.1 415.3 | 0.27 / 2.26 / 1.97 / 2.24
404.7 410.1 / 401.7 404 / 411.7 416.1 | 0.07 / 2.32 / 2.27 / 2.26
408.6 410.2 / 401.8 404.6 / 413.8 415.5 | 0.17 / 2.35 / 2.07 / 2.28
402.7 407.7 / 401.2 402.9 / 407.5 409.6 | -0.14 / 2.36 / 2.36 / 2.24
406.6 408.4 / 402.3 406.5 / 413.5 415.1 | 0.07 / 2.38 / 2.25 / 2.23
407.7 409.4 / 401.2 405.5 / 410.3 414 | 0.01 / 2.41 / 2.26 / 2.19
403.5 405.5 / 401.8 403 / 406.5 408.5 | -0.23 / 2.29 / 2.53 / 2.25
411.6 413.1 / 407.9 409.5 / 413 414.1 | -0.04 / 2.27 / 2.32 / 2.26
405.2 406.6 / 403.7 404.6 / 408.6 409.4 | 0.04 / 2.56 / 2.38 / 2.25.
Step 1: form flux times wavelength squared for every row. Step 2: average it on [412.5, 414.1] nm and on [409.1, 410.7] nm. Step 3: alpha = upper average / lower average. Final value 1.22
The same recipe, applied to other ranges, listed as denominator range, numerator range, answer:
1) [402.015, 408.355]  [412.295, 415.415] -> 1.02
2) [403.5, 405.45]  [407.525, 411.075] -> 0.84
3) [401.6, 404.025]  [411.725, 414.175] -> 1.03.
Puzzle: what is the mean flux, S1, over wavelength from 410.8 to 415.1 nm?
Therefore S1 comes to 2.23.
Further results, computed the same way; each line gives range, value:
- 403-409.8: 2.32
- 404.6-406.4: 2.4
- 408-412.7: 2.13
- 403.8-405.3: 2.58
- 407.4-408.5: 2.24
